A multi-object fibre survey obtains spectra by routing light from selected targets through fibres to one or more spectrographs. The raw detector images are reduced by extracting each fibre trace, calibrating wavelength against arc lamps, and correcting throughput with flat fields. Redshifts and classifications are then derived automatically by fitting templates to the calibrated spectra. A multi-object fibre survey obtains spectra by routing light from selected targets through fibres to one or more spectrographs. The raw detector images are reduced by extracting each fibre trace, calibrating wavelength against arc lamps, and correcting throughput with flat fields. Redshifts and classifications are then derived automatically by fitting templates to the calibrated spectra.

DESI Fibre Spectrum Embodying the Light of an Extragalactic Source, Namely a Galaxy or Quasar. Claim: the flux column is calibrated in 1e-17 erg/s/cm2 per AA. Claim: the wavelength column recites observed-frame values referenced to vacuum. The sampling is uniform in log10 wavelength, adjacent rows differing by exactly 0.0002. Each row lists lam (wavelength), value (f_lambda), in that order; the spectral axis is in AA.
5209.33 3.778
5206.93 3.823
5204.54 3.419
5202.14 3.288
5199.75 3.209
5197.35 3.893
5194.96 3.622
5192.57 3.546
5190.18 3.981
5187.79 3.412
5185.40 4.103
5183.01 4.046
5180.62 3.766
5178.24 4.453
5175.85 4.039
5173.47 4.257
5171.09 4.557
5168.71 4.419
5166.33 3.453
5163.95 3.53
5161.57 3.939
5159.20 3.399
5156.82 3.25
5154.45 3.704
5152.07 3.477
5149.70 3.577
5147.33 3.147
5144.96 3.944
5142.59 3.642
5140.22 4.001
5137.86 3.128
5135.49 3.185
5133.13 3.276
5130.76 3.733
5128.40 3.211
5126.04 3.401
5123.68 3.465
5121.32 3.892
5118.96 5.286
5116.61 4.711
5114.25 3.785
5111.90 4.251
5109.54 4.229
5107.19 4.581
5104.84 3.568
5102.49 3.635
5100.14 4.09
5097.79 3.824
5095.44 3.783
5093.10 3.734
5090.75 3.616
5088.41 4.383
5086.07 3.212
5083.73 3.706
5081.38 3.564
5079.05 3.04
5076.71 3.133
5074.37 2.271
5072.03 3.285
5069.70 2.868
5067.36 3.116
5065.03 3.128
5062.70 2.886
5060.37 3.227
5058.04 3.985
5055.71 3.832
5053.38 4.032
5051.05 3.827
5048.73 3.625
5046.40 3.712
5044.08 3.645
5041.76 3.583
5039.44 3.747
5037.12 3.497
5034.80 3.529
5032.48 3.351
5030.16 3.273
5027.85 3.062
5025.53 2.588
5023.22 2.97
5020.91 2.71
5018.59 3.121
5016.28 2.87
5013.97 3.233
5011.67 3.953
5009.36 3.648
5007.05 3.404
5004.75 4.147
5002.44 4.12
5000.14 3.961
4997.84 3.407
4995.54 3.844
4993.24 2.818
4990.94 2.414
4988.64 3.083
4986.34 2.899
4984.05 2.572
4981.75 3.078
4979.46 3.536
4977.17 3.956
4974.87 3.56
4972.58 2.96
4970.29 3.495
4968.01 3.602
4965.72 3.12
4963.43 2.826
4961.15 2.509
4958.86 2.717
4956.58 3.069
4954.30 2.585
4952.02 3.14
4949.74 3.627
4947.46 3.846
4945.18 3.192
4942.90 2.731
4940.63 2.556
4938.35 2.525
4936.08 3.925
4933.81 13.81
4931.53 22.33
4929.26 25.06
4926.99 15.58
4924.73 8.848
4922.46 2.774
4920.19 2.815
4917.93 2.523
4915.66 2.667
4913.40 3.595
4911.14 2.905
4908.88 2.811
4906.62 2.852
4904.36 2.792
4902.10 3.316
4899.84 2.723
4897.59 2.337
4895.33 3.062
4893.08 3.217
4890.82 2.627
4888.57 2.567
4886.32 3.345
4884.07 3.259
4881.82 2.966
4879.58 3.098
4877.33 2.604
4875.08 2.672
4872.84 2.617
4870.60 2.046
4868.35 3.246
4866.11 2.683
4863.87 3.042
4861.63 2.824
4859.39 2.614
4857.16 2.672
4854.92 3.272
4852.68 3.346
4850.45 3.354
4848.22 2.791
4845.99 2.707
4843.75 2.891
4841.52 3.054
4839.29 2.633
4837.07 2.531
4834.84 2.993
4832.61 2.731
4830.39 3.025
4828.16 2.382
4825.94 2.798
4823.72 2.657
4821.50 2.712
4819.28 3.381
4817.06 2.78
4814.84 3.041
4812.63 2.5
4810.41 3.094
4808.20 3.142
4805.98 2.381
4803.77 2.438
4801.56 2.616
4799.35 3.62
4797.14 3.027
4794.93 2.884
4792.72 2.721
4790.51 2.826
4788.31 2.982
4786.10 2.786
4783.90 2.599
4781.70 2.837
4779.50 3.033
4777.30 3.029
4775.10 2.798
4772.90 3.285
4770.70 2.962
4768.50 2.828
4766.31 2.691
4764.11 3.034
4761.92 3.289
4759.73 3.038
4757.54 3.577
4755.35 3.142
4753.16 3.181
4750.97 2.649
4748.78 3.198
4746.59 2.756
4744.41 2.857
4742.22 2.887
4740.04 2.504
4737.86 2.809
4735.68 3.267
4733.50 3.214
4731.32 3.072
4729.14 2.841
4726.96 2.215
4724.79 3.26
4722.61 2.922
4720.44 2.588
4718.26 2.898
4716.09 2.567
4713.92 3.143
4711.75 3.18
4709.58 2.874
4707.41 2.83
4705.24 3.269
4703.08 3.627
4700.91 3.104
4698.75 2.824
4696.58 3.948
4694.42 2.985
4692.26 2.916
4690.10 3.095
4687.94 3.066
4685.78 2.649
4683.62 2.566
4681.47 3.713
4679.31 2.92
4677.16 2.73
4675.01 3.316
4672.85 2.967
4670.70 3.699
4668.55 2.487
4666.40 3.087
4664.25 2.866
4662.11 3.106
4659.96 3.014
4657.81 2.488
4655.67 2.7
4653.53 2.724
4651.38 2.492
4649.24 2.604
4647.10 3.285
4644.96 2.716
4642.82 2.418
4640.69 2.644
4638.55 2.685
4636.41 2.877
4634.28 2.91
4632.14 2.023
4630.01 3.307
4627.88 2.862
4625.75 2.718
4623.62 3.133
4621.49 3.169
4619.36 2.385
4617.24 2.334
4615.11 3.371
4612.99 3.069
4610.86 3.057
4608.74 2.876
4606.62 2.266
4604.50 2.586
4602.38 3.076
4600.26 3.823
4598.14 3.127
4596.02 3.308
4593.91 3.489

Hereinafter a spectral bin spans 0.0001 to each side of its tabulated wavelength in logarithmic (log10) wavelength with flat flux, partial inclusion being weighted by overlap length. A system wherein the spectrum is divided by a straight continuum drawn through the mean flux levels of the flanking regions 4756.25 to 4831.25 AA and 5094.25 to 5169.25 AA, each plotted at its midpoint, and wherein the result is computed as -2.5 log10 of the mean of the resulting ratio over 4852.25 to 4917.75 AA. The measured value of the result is 0.09 mag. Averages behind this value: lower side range 2.91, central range 2.88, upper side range 3.76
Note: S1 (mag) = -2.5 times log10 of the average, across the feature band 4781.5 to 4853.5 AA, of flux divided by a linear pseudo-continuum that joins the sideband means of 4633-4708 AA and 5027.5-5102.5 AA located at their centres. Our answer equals 0.11 mag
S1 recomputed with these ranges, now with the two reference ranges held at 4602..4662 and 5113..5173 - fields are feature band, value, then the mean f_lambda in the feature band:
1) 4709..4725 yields 0.010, 2.91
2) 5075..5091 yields 0.044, 3.48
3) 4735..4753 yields 0.043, 2.87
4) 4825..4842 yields 0.146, 2.76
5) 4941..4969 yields 0.107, 3.06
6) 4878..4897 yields 0.093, 2.99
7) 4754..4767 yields -0.044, 3.14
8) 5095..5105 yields -0.043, 3.8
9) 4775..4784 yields 0.058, 2.9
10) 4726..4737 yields 0.014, 2.93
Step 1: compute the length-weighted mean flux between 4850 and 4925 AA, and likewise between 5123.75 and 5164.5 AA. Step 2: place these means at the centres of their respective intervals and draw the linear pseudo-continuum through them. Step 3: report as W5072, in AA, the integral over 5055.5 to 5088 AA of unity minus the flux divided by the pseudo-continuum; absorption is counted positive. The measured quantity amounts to 1.1 AA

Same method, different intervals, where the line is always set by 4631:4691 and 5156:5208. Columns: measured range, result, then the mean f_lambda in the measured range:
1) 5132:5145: 0.8 AA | 3.49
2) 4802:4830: 3.2 AA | 2.78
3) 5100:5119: -2.7 AA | 4.18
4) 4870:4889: 2.5 AA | 2.83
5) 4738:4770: 0.6 AA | 2.97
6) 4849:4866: 1.1 AA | 2.99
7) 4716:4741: 1.0 AA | 2.86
